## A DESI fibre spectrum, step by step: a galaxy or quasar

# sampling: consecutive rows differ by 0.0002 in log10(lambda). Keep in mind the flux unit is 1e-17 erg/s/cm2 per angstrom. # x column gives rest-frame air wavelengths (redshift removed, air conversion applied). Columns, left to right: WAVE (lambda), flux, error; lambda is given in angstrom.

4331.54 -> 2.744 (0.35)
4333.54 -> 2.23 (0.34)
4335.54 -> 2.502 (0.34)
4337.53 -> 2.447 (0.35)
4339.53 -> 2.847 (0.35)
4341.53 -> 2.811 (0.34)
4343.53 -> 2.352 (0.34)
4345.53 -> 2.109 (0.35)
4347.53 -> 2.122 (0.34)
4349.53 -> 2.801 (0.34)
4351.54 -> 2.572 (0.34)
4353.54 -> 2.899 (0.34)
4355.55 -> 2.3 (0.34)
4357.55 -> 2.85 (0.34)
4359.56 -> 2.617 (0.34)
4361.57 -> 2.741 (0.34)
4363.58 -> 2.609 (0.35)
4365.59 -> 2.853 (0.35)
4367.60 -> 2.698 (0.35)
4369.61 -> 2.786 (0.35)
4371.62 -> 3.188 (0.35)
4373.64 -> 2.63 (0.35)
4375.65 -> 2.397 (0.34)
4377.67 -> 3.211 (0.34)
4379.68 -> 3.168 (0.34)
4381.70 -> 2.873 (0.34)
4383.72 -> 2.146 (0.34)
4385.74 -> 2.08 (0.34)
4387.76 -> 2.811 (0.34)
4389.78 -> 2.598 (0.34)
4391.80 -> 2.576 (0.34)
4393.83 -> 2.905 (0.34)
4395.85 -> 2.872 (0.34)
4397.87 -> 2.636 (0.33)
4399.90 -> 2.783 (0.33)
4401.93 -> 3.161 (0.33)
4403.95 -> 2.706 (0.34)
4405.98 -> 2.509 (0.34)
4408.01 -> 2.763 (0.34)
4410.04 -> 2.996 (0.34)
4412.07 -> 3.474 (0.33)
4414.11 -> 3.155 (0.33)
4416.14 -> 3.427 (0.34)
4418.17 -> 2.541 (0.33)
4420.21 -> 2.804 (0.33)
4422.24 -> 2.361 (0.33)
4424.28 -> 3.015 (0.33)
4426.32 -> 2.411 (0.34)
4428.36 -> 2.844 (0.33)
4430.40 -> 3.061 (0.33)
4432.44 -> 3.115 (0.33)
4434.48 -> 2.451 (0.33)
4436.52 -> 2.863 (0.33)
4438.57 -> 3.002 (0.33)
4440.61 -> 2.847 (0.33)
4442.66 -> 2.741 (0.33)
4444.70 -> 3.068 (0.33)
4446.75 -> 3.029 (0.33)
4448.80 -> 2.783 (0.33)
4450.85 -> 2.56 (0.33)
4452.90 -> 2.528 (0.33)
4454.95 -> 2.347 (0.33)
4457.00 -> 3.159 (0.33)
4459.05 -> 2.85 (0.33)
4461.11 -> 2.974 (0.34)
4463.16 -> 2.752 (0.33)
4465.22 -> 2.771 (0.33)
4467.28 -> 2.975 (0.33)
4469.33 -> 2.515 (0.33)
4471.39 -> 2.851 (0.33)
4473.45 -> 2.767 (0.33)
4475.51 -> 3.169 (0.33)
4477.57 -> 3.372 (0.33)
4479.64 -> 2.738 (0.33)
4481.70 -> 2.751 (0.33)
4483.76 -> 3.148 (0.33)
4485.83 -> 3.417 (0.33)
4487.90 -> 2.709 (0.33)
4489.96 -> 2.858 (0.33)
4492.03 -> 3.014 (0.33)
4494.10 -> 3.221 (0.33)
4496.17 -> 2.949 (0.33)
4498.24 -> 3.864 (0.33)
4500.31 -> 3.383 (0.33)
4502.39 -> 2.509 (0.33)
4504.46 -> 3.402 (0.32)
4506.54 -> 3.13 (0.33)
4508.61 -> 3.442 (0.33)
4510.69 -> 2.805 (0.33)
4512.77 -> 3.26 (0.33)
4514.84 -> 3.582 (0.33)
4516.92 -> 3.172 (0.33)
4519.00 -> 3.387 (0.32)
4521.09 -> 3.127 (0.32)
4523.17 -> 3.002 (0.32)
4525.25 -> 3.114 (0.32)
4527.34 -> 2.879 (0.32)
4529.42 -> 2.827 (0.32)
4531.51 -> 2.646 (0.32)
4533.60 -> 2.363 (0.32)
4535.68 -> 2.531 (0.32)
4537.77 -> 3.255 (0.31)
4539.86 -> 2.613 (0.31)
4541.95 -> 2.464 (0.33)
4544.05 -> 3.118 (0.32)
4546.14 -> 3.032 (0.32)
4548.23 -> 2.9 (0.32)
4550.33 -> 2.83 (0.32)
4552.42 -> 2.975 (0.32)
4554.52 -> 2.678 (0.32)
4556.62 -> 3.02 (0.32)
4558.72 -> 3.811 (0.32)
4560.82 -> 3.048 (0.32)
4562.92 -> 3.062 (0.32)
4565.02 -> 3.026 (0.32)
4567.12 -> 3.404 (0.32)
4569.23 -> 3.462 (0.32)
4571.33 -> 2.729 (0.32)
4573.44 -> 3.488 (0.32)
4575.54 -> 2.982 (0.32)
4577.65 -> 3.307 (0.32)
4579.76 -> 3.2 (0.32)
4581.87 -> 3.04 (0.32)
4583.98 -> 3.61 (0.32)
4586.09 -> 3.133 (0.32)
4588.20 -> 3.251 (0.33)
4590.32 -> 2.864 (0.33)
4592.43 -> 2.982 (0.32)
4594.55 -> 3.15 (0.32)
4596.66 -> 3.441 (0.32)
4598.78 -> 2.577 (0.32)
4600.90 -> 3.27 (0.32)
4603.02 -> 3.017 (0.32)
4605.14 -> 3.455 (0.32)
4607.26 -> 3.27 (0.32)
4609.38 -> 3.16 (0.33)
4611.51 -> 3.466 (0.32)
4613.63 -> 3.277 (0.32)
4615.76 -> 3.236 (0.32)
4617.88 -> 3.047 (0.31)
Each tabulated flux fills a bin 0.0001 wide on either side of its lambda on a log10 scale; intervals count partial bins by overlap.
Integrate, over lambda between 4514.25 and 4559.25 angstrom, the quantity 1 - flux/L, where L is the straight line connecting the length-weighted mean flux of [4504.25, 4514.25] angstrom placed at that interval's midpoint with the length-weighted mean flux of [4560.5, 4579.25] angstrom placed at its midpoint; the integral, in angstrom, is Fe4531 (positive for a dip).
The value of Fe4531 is 3.4 angstrom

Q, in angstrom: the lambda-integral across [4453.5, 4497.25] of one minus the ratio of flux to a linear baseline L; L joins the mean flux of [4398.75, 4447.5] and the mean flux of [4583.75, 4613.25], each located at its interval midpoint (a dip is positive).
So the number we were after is 0.8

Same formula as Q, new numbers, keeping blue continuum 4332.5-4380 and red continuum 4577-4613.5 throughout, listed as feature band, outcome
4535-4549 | 1.0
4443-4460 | 0.4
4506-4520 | -1.2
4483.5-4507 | -1.4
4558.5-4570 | -0.5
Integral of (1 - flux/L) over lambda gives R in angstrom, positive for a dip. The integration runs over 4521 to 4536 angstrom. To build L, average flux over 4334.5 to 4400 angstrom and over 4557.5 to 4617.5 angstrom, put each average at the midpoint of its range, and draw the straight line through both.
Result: 1.2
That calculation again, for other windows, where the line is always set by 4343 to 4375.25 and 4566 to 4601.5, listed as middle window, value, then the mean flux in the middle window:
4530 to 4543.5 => 1.7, 2.67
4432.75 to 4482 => 0.6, 2.83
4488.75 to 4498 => -0.4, 3.08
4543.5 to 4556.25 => 0.7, 2.92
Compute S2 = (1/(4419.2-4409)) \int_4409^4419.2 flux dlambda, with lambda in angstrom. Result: 3.12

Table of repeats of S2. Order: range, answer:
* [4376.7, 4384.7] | 2.85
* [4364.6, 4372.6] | 2.88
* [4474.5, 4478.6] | 3.27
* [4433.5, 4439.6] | 2.77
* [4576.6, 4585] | 3.29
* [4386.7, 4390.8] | 2.7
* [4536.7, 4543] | 2.77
